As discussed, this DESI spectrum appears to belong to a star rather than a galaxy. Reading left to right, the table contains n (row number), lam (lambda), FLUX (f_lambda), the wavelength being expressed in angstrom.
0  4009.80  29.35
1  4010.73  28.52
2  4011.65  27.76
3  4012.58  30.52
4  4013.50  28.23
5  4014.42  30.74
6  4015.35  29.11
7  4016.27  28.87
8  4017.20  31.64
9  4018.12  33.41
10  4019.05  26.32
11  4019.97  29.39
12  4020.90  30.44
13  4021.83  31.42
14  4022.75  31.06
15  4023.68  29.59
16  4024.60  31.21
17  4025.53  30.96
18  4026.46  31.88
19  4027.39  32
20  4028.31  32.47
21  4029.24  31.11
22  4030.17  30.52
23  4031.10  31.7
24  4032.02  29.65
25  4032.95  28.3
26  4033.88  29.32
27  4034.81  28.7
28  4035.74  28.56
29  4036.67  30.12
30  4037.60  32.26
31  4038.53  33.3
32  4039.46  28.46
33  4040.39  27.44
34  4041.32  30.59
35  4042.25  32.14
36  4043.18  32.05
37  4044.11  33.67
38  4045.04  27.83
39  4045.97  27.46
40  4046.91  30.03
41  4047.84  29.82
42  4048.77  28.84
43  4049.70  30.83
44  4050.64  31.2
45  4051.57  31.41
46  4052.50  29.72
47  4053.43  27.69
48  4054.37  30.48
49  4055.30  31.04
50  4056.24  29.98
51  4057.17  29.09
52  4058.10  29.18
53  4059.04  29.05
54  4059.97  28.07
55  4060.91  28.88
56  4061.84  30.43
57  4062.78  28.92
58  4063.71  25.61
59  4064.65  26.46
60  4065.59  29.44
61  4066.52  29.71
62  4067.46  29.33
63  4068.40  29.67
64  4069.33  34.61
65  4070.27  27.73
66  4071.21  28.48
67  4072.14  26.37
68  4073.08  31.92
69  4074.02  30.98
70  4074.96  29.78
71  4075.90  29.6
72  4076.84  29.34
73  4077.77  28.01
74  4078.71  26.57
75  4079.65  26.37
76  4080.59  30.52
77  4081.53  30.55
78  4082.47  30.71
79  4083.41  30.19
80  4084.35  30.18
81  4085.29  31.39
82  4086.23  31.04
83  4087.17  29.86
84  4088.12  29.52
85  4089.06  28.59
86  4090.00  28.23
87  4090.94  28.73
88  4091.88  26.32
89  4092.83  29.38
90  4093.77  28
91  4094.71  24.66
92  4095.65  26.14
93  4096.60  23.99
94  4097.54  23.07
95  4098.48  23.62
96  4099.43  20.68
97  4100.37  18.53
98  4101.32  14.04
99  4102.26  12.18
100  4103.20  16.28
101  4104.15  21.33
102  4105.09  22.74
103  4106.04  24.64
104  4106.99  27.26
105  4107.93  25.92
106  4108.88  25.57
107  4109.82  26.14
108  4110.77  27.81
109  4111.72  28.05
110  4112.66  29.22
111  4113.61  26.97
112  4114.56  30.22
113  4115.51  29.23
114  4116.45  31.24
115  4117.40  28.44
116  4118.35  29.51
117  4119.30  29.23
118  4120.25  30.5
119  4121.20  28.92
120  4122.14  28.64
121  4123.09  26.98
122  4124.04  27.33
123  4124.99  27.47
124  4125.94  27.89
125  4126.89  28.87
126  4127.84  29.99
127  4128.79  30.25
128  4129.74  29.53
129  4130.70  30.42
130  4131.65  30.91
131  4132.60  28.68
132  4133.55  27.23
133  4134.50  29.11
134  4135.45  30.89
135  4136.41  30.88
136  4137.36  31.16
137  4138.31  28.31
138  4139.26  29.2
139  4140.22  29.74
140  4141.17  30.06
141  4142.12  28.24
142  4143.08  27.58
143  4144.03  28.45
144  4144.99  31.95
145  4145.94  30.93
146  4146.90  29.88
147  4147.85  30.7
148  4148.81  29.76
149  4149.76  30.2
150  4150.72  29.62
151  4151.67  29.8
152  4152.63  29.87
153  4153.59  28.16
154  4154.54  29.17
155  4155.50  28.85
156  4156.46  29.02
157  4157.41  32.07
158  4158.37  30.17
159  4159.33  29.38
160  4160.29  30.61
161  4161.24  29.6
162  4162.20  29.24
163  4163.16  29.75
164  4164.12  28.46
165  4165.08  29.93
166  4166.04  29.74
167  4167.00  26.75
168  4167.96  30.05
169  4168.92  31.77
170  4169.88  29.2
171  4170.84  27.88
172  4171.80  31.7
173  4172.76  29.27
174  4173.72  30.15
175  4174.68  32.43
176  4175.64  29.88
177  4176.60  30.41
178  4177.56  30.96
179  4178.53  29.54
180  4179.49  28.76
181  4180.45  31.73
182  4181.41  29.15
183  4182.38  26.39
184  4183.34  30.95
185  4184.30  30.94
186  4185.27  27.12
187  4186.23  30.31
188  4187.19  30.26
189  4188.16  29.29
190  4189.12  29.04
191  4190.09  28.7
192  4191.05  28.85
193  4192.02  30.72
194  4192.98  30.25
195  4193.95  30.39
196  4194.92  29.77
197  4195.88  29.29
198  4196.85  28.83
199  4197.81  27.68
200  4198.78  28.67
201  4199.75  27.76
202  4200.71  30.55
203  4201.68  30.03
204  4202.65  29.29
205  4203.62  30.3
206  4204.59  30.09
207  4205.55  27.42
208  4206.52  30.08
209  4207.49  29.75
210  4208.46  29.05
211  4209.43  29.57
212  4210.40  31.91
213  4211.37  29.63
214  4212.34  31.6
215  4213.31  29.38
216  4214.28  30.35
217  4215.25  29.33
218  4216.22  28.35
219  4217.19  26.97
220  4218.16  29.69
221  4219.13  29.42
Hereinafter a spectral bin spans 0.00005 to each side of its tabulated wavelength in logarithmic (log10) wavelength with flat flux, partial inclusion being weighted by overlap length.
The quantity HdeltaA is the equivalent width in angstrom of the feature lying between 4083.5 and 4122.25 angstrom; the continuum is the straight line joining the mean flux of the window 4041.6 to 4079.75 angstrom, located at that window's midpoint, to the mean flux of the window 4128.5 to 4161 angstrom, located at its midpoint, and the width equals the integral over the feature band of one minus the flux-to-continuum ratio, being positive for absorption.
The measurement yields 4.4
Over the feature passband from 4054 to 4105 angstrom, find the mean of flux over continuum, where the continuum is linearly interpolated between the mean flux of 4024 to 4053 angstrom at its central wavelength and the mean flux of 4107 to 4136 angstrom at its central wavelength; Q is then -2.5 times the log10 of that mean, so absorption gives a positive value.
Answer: 0.08 mag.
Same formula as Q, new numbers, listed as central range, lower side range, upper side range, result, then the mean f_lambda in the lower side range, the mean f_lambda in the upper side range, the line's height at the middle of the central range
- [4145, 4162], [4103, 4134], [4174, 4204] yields -0.05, 27.8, 29.6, 28.7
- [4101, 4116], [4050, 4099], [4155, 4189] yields 0.20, 28.8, 29.8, 29.2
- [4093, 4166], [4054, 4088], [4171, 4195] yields 0.07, 29.4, 29.9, 29.6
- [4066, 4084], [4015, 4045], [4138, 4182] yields 0.03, 30.5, 29.7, 30.3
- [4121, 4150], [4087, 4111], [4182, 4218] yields -0.13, 24.2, 29.4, 26.1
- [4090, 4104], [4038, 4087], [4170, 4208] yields 0.29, 29.7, 29.6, 29.6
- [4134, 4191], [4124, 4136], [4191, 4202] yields -0.02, 29.2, 29.4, 29.3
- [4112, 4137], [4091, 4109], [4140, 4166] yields -0.12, 22.9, 29.7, 26.1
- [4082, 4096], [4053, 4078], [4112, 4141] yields 0.01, 29.3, 29.2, 29.3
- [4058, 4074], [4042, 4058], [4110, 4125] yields 0.03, 30.2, 28.7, 29.8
